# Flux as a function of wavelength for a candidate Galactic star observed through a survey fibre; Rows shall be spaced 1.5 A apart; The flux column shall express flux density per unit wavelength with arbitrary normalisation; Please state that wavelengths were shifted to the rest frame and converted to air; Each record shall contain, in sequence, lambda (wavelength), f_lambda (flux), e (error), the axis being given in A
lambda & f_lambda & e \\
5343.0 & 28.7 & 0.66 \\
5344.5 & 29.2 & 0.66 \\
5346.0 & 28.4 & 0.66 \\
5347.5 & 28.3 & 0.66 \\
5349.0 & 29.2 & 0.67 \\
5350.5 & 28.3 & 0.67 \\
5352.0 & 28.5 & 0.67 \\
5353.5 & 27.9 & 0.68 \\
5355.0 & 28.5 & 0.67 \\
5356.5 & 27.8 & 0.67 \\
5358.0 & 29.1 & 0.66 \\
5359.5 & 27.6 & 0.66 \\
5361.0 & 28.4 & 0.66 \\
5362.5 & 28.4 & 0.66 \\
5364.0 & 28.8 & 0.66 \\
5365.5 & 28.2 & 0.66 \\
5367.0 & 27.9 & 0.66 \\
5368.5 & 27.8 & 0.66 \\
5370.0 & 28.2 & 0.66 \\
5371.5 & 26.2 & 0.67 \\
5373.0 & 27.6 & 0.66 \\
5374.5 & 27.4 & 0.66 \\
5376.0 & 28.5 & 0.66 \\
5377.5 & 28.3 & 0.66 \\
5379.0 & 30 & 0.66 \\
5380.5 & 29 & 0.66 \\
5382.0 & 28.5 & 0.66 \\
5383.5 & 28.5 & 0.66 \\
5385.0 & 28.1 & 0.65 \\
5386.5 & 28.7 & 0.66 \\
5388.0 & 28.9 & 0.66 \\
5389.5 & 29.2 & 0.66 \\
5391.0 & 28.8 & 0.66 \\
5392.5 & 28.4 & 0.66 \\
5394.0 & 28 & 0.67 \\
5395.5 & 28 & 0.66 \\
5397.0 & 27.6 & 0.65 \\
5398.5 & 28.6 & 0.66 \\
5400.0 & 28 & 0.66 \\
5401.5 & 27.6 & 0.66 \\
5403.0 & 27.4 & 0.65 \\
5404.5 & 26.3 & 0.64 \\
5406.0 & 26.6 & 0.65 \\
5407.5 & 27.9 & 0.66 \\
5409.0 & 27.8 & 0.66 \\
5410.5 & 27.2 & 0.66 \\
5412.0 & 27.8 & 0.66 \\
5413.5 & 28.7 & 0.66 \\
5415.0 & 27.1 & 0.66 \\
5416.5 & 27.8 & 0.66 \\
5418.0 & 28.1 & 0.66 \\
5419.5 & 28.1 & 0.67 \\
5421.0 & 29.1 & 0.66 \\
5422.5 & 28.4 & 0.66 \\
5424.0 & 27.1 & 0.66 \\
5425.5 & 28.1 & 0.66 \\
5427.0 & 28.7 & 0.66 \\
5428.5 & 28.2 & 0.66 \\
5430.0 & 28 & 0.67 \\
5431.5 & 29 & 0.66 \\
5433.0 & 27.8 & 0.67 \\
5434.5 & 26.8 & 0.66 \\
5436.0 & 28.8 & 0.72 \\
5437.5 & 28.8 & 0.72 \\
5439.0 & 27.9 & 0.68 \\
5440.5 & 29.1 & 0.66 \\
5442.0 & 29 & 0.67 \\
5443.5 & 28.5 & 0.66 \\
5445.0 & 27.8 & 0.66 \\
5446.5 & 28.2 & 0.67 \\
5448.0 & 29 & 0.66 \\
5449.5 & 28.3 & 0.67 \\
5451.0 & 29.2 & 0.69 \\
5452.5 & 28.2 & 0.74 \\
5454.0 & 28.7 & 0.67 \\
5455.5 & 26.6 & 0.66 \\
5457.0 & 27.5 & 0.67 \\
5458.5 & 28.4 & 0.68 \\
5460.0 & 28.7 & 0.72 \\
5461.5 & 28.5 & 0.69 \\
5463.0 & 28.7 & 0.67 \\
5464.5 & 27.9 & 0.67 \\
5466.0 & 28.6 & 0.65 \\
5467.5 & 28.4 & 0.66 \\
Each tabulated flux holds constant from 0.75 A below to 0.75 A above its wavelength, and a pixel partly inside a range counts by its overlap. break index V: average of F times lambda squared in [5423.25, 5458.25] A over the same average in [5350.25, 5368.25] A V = 1.0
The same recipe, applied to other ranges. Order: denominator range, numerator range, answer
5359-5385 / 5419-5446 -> 1.03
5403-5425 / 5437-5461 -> 1.04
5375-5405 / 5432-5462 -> 1.02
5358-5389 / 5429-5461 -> 1.03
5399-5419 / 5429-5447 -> 1.04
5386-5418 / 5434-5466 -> 1.03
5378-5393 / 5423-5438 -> 0.99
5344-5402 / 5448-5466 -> 1.03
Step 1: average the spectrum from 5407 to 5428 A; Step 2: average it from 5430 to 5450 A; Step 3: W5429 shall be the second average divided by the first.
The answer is 1.01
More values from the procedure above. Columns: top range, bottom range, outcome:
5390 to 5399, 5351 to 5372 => 1.00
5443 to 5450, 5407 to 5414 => 1.02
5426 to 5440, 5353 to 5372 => 1.01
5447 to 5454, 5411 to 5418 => 1.03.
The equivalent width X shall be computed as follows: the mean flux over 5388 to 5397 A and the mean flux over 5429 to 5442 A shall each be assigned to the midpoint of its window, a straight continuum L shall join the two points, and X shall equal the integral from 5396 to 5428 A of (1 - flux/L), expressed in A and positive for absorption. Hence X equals 0.64 A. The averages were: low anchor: 28.4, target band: 27.8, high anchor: 28.3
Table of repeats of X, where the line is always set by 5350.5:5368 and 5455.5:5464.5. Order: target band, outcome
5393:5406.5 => 0.30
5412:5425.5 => 0.08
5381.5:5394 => -0.16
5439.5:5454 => -0.20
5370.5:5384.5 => 0.02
